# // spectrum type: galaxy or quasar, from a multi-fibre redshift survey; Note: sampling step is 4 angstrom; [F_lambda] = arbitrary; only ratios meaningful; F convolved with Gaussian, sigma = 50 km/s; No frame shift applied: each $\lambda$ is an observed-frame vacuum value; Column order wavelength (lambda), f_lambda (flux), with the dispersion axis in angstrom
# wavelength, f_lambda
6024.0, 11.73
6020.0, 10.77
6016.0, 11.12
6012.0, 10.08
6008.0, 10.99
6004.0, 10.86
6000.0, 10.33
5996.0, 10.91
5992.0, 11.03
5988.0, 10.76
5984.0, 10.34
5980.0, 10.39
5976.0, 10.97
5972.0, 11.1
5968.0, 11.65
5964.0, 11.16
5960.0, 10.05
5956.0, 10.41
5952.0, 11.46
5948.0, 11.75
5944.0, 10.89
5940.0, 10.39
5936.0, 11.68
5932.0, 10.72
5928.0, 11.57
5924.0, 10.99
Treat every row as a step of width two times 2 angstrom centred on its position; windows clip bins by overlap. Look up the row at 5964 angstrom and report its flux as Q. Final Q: 11.16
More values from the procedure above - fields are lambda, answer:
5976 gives 10.97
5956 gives 10.41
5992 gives 11.03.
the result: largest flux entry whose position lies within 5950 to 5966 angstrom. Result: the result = 11.46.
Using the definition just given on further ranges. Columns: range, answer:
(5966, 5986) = 11.65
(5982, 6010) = 11.03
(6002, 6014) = 10.99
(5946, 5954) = 11.75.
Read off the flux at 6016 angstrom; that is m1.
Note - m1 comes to 11.12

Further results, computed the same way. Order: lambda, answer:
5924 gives 10.99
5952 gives 11.46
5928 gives 11.57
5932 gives 10.72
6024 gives 11.73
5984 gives 10.34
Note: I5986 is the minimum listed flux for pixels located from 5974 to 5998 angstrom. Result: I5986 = 10.34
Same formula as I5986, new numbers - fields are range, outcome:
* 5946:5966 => 10.05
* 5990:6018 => 10.08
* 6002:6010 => 10.86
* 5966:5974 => 11.1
